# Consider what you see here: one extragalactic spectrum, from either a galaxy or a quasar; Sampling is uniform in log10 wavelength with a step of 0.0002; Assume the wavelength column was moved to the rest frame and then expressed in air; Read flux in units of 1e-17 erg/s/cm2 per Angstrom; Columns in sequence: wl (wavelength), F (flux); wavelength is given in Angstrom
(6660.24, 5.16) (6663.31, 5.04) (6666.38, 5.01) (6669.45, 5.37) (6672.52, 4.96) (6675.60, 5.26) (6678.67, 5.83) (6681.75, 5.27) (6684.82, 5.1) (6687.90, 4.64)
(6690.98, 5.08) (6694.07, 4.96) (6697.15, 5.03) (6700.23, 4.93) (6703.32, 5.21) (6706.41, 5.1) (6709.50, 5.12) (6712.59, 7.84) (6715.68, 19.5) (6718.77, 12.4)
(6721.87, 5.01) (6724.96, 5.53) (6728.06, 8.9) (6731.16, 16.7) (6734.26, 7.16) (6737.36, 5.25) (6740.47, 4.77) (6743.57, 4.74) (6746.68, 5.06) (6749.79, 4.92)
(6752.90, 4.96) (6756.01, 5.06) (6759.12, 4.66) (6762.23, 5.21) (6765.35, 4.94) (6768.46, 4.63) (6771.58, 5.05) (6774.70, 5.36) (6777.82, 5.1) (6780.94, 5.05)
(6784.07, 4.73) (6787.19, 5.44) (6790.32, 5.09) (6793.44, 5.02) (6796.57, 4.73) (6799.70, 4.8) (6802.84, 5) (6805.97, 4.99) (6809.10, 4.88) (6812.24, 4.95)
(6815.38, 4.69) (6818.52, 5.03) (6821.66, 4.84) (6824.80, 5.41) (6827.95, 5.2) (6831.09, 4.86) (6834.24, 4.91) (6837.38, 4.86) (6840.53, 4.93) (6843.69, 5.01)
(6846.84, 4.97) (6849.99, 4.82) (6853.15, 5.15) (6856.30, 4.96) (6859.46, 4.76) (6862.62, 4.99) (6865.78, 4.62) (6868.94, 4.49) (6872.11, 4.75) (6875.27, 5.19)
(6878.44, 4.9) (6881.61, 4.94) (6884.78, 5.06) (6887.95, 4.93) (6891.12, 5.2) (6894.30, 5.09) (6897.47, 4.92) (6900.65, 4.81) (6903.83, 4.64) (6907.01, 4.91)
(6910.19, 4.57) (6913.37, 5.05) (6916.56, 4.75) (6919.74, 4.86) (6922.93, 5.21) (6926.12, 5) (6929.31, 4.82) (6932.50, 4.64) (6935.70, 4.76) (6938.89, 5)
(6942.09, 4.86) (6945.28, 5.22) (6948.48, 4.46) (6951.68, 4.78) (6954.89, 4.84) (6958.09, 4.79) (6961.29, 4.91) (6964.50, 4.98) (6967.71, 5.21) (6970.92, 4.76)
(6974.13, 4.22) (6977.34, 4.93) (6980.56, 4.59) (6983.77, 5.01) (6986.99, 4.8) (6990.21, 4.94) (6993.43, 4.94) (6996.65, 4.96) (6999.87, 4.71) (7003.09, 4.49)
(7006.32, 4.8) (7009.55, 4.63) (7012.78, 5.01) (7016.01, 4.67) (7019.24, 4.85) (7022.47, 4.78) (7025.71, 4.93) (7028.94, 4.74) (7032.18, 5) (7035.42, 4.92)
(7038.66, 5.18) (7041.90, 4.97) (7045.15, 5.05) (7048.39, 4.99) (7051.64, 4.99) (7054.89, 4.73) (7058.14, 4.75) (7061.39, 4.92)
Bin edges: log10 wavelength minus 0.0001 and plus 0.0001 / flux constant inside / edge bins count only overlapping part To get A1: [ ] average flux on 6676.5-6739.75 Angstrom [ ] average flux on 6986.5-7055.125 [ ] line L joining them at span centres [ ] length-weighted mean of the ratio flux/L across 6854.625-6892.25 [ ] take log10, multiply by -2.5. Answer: 0.213 mag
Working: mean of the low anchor 7.18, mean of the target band 4.9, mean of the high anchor 4.87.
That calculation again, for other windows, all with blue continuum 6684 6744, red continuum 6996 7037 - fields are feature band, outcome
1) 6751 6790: 0.325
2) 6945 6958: 0.117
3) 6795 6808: 0.315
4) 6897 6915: 0.182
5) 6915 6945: 0.125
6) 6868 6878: 0.224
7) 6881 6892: 0.162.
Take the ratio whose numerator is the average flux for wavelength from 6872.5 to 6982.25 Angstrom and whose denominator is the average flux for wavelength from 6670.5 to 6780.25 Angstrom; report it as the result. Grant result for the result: 0.78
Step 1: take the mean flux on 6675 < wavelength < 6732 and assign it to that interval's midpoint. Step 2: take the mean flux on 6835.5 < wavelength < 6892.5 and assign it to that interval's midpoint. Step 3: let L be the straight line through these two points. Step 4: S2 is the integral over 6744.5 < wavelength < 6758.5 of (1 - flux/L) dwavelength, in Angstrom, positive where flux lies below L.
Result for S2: 3.28 Angstrom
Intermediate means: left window 7.15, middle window 4.96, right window 4.92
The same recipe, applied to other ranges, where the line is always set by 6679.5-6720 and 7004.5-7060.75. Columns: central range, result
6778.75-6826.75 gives 9.81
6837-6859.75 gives 3.95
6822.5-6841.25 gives 3.27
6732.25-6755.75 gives 4.05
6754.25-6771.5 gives 4.21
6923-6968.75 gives 4.38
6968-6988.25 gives 1.78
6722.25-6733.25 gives -4.84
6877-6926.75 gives 6.49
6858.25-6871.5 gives 2.64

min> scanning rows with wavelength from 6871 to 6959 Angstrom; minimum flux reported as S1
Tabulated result 4.46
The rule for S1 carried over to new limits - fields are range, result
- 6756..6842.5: 4.63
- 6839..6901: 4.49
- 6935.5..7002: 4.22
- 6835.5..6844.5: 4.86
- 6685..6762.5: 4.64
